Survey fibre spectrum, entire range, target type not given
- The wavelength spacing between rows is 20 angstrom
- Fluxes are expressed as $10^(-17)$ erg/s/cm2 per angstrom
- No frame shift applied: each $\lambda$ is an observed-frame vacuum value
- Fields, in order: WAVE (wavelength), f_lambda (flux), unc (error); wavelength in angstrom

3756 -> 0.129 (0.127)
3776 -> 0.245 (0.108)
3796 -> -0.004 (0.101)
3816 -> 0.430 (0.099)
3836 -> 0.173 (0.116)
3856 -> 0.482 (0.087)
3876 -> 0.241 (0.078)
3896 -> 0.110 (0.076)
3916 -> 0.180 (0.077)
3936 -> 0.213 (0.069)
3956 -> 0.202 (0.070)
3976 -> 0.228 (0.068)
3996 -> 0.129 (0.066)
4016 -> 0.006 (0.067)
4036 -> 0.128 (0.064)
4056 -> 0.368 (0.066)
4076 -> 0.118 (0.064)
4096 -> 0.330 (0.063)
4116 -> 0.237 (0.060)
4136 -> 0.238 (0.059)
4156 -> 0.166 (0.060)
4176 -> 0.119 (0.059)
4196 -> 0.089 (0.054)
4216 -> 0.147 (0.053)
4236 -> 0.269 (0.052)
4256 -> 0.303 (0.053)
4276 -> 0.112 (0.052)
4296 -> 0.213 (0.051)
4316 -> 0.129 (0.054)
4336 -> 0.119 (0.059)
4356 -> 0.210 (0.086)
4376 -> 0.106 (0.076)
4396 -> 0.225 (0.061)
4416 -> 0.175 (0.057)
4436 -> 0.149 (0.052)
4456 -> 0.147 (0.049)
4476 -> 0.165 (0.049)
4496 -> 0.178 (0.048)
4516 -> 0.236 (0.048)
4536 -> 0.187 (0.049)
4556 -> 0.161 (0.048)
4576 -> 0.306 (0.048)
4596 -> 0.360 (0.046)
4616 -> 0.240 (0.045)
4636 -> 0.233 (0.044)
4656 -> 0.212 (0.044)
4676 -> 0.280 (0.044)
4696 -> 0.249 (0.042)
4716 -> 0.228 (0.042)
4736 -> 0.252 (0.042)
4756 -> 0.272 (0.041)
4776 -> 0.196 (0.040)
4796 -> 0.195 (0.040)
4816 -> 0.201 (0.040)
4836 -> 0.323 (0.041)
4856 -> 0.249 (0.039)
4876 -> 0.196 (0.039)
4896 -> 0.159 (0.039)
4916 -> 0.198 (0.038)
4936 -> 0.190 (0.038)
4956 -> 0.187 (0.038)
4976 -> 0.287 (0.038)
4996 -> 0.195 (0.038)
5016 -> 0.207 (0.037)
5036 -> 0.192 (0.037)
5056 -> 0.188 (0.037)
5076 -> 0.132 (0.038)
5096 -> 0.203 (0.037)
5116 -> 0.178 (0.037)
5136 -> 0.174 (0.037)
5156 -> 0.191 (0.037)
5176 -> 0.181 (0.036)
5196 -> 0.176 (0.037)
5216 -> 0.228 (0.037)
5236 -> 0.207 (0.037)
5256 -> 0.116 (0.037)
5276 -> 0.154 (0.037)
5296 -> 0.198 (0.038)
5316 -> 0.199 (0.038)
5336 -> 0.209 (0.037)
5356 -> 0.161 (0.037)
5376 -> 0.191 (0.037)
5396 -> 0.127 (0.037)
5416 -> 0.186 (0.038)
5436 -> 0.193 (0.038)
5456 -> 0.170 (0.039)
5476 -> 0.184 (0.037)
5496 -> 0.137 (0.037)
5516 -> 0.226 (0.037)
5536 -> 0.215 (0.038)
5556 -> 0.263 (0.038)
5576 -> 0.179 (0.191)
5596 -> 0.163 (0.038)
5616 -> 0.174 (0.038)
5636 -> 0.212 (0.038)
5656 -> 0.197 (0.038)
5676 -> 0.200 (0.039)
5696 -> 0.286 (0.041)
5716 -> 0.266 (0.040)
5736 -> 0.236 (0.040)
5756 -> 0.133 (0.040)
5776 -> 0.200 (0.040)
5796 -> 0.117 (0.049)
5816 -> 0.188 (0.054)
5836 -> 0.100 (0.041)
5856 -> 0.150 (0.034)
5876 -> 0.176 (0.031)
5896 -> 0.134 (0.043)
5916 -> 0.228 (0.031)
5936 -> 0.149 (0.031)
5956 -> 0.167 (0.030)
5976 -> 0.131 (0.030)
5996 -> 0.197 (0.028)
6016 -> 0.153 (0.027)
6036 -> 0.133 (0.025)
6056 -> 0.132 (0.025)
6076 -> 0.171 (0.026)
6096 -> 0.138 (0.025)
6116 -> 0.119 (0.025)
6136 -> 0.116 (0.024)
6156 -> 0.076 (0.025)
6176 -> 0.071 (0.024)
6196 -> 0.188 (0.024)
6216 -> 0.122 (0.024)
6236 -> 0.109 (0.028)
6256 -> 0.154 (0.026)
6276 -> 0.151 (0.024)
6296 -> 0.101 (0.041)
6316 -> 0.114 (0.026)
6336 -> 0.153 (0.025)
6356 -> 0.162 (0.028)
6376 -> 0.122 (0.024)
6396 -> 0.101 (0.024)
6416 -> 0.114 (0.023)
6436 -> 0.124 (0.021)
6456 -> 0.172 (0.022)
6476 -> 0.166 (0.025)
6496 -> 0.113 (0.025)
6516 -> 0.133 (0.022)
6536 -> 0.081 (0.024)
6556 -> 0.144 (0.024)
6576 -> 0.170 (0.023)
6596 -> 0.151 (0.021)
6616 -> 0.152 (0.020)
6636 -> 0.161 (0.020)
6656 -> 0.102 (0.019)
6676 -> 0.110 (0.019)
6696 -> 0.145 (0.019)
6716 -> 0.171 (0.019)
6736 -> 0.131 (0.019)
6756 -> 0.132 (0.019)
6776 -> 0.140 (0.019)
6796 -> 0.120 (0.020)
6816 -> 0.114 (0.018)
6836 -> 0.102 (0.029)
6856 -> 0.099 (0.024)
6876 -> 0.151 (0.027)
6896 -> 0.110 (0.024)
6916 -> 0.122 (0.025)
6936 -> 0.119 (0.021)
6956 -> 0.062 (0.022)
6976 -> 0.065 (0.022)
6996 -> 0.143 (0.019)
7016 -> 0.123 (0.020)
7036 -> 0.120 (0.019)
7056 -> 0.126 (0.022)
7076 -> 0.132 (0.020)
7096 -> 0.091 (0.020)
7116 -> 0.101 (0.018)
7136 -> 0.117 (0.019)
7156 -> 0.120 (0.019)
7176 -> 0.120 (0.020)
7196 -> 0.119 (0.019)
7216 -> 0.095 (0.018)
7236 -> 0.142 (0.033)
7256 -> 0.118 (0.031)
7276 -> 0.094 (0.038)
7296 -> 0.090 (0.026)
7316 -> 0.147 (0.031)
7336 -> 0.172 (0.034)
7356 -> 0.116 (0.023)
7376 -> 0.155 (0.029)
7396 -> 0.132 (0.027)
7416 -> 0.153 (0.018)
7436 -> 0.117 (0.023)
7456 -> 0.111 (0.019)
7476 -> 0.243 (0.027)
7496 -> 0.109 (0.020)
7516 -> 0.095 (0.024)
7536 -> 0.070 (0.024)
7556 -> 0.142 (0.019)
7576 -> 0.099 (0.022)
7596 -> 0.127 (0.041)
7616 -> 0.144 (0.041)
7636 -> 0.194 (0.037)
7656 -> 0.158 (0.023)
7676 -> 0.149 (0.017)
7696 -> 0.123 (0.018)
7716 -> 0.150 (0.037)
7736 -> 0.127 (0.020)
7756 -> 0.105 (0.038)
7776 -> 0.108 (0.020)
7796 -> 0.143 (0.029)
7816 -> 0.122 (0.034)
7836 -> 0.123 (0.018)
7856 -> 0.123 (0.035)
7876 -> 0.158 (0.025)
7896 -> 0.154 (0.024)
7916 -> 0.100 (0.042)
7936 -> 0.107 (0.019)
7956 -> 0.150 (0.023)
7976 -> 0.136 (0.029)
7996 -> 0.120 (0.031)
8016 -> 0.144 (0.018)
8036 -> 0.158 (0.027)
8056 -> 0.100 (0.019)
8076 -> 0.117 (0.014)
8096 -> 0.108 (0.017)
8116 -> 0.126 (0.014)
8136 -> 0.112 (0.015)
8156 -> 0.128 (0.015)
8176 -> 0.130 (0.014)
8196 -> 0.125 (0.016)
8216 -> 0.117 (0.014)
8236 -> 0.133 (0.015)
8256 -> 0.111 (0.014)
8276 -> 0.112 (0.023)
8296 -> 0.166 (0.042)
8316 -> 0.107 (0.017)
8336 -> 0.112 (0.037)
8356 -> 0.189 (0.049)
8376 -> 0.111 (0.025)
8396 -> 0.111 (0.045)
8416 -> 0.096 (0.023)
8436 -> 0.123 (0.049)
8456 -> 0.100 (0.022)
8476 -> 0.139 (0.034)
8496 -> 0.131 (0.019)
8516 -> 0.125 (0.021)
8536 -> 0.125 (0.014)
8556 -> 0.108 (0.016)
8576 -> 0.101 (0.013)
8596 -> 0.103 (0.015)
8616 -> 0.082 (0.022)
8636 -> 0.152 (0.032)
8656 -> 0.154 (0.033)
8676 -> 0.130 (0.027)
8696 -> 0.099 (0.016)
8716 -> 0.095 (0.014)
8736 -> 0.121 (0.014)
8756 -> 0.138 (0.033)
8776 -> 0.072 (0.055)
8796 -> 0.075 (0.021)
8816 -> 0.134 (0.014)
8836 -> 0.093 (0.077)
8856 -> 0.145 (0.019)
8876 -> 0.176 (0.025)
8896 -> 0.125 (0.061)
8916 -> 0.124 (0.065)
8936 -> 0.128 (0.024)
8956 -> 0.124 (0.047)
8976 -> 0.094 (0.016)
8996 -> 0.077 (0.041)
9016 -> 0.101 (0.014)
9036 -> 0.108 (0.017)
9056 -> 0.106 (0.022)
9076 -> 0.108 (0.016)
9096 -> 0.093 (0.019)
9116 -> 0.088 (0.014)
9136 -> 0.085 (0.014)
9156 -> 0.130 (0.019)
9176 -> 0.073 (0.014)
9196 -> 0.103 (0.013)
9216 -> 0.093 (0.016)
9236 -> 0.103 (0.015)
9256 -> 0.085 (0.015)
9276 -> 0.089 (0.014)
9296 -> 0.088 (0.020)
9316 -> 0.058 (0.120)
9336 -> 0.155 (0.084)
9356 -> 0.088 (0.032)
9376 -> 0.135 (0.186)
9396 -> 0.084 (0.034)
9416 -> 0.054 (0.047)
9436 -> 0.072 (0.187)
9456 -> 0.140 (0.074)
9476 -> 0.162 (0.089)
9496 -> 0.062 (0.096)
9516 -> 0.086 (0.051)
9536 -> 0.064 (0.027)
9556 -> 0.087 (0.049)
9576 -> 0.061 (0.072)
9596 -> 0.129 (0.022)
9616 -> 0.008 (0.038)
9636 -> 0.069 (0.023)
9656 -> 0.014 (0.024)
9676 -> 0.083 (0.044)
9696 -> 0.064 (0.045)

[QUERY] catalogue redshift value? 0.139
